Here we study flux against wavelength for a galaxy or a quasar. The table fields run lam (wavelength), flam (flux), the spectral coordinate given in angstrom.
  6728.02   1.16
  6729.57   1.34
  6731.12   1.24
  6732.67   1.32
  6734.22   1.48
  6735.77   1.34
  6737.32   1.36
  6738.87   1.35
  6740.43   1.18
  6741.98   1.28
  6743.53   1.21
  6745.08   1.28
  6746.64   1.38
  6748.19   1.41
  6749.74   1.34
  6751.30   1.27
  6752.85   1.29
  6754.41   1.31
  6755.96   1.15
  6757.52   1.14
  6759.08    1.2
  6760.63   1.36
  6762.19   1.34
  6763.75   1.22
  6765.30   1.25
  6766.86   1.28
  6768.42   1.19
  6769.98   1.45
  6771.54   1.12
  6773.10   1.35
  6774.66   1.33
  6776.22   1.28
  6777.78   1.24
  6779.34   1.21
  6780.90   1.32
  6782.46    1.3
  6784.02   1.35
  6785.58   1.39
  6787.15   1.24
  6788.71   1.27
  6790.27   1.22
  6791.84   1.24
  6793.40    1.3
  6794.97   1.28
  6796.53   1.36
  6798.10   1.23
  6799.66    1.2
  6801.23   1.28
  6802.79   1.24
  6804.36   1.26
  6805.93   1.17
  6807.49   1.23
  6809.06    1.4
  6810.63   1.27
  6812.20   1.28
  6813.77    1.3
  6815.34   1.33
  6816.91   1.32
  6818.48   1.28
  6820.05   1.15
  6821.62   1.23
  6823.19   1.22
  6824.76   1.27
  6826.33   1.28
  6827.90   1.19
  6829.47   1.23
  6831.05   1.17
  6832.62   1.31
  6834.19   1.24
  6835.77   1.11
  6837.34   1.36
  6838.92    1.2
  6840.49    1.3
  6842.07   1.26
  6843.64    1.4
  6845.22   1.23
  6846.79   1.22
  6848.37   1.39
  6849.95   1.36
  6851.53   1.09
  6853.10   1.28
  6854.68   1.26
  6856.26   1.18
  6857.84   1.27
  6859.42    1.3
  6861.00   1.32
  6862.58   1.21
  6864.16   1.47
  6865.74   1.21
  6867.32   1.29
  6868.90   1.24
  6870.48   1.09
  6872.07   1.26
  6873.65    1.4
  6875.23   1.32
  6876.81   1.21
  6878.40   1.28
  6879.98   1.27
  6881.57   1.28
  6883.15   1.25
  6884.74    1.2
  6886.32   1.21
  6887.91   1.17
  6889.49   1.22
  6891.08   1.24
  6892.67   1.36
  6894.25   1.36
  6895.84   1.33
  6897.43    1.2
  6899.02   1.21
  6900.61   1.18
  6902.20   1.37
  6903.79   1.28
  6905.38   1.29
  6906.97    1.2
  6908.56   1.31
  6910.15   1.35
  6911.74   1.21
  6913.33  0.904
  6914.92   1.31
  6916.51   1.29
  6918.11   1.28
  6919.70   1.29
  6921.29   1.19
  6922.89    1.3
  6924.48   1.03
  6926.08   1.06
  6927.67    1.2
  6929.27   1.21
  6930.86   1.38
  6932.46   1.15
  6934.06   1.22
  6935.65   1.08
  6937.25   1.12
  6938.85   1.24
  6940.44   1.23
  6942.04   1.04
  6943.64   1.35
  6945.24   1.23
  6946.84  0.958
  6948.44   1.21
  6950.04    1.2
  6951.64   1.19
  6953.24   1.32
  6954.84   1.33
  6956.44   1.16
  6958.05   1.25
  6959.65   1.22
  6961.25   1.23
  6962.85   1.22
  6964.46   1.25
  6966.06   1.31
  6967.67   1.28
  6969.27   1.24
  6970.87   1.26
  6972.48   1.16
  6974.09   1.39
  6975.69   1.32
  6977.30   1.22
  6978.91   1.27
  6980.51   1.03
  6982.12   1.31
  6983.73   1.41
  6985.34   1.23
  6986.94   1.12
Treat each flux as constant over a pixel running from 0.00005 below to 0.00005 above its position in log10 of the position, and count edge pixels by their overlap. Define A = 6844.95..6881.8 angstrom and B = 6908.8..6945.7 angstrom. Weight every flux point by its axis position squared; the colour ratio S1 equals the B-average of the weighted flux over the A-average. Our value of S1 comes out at 0.97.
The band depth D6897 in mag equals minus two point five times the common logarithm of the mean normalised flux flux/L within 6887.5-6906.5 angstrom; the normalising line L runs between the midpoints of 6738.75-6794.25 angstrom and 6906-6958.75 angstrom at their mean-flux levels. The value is -0.04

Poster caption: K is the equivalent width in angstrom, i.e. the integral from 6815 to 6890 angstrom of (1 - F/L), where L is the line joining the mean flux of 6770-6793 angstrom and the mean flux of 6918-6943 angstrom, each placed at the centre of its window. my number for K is -1.20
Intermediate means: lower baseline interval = 1.28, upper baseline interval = 1.19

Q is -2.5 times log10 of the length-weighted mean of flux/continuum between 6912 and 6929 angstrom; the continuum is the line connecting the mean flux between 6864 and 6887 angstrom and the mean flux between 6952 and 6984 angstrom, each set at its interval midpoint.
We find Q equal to 0.063 mag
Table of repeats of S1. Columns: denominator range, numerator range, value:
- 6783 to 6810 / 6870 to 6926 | 1.01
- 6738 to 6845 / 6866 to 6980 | 1.01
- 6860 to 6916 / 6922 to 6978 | 0.98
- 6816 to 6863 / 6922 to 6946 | 0.97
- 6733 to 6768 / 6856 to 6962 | 1.00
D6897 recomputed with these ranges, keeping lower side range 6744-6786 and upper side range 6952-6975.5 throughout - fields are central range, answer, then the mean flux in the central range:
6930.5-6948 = 0.08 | 1.18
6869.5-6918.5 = 0.01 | 1.25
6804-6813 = 0.01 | 1.27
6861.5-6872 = 0.02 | 1.25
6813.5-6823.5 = 0.01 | 1.26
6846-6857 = 0.02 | 1.25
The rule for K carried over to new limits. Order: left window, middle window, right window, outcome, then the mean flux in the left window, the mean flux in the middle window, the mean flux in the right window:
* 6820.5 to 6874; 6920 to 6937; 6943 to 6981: 0.80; 1.26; 1.18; 1.23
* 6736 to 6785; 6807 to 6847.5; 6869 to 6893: 0.08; 1.28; 1.26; 1.25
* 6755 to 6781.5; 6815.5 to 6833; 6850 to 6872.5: 0.17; 1.26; 1.24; 1.25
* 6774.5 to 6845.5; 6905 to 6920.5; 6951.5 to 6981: 0.15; 1.27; 1.24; 1.25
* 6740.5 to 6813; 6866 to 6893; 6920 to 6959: -0.55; 1.28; 1.25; 1.19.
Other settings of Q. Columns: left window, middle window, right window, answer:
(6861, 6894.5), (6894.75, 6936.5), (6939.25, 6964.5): 0.01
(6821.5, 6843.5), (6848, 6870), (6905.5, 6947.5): -0.03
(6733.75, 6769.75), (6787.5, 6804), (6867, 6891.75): 0.01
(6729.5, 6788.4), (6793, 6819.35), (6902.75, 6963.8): -0.01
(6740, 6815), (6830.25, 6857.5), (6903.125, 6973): 0.00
